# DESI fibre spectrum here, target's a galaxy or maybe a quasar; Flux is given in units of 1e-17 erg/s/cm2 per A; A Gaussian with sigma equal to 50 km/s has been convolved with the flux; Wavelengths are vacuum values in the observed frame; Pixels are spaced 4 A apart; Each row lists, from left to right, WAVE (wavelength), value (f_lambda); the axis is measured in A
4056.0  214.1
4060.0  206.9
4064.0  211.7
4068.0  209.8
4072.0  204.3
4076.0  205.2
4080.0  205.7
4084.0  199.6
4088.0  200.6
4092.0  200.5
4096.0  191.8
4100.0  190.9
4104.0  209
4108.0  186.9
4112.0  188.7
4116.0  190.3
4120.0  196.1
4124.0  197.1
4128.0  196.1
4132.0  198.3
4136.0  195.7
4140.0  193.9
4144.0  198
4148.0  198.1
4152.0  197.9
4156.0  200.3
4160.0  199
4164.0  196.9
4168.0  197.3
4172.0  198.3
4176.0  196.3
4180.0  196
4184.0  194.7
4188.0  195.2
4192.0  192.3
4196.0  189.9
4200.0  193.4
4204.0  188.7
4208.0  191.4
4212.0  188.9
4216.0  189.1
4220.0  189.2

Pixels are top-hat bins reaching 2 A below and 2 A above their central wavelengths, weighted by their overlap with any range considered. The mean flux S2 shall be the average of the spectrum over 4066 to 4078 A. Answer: 206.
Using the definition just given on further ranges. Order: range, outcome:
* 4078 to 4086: 203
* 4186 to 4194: 194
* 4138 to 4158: 198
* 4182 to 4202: 193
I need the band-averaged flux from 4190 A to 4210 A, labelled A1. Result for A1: 191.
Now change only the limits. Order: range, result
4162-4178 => 197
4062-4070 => 211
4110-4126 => 193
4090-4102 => 194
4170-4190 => 196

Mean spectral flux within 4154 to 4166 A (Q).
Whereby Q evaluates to 199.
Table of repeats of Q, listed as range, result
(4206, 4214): 190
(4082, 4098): 198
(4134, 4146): 196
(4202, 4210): 190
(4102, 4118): 194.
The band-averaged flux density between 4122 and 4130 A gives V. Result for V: 197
